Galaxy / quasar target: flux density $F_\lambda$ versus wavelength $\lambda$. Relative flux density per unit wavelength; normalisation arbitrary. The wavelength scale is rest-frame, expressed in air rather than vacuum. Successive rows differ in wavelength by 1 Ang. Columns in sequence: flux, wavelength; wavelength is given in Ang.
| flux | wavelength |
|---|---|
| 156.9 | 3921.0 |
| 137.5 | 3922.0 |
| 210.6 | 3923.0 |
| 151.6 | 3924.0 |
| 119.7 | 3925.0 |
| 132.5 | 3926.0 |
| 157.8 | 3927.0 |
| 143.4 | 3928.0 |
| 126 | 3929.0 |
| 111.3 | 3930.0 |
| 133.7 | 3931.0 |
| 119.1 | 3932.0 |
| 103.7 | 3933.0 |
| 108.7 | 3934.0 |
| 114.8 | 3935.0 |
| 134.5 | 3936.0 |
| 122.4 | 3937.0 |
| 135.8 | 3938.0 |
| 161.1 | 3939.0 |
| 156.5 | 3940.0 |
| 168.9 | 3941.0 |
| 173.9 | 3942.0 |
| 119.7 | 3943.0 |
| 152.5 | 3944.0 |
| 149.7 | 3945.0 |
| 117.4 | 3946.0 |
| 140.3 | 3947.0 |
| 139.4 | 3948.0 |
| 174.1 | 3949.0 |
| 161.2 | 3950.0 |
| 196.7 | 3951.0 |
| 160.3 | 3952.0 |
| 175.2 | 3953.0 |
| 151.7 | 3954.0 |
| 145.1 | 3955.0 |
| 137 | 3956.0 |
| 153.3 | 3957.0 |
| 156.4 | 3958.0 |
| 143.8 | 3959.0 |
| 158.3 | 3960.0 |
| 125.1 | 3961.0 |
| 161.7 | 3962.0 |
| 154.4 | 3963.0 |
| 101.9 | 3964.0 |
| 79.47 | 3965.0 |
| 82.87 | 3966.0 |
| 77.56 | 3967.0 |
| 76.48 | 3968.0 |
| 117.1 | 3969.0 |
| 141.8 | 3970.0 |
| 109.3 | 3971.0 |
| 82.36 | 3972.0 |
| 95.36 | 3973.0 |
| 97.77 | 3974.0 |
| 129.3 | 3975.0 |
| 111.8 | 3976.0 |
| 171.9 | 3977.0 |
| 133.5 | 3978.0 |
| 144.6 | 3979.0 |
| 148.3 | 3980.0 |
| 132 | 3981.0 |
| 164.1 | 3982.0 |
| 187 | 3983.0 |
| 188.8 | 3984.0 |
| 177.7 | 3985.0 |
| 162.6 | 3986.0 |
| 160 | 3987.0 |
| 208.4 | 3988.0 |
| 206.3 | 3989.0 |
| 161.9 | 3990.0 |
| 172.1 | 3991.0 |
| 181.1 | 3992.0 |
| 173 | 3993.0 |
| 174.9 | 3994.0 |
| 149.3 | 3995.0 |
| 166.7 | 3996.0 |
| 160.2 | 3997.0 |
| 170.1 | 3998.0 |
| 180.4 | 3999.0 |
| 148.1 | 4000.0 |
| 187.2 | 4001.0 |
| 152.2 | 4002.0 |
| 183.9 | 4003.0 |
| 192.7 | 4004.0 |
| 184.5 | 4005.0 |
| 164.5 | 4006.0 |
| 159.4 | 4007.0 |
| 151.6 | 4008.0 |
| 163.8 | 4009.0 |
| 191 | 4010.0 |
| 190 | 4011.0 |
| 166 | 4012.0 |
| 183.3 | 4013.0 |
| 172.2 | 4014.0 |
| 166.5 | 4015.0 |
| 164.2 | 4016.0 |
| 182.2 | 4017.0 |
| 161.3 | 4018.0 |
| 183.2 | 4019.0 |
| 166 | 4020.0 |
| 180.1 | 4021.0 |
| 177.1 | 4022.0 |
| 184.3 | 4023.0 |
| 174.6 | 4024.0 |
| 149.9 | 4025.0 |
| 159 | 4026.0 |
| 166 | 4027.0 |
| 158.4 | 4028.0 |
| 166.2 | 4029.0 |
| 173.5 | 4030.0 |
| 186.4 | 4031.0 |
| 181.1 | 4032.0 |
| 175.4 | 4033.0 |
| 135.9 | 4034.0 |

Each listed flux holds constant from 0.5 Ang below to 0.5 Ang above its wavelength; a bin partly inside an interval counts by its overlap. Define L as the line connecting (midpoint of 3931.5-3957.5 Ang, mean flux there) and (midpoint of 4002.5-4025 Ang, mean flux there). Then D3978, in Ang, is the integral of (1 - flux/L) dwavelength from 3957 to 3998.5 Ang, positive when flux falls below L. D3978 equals 4.1 Ang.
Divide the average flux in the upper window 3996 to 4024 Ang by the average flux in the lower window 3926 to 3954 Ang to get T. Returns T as 1.2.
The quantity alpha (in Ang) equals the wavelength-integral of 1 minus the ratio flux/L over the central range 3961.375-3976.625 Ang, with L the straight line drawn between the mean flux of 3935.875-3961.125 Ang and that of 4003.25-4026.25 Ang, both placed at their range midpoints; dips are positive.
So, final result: 4.75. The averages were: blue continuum 151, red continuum 173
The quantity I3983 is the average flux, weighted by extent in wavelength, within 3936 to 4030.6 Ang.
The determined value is 155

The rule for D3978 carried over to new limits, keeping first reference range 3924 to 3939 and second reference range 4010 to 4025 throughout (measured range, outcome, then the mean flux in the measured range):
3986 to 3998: -0.9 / 173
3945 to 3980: 2.7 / 133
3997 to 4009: -0.2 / 170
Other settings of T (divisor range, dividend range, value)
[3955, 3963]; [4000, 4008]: 1.16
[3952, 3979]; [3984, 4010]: 1.36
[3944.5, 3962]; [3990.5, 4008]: 1.12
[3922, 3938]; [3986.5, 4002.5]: 1.29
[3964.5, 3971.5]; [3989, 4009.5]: 1.74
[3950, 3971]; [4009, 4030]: 1.28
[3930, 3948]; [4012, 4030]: 1.26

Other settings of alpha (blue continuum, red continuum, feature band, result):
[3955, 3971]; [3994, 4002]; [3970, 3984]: 0.8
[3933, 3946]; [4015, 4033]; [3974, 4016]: -1.7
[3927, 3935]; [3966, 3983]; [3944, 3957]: -3.4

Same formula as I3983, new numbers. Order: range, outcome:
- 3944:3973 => 134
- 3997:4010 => 170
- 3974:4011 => 166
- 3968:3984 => 131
